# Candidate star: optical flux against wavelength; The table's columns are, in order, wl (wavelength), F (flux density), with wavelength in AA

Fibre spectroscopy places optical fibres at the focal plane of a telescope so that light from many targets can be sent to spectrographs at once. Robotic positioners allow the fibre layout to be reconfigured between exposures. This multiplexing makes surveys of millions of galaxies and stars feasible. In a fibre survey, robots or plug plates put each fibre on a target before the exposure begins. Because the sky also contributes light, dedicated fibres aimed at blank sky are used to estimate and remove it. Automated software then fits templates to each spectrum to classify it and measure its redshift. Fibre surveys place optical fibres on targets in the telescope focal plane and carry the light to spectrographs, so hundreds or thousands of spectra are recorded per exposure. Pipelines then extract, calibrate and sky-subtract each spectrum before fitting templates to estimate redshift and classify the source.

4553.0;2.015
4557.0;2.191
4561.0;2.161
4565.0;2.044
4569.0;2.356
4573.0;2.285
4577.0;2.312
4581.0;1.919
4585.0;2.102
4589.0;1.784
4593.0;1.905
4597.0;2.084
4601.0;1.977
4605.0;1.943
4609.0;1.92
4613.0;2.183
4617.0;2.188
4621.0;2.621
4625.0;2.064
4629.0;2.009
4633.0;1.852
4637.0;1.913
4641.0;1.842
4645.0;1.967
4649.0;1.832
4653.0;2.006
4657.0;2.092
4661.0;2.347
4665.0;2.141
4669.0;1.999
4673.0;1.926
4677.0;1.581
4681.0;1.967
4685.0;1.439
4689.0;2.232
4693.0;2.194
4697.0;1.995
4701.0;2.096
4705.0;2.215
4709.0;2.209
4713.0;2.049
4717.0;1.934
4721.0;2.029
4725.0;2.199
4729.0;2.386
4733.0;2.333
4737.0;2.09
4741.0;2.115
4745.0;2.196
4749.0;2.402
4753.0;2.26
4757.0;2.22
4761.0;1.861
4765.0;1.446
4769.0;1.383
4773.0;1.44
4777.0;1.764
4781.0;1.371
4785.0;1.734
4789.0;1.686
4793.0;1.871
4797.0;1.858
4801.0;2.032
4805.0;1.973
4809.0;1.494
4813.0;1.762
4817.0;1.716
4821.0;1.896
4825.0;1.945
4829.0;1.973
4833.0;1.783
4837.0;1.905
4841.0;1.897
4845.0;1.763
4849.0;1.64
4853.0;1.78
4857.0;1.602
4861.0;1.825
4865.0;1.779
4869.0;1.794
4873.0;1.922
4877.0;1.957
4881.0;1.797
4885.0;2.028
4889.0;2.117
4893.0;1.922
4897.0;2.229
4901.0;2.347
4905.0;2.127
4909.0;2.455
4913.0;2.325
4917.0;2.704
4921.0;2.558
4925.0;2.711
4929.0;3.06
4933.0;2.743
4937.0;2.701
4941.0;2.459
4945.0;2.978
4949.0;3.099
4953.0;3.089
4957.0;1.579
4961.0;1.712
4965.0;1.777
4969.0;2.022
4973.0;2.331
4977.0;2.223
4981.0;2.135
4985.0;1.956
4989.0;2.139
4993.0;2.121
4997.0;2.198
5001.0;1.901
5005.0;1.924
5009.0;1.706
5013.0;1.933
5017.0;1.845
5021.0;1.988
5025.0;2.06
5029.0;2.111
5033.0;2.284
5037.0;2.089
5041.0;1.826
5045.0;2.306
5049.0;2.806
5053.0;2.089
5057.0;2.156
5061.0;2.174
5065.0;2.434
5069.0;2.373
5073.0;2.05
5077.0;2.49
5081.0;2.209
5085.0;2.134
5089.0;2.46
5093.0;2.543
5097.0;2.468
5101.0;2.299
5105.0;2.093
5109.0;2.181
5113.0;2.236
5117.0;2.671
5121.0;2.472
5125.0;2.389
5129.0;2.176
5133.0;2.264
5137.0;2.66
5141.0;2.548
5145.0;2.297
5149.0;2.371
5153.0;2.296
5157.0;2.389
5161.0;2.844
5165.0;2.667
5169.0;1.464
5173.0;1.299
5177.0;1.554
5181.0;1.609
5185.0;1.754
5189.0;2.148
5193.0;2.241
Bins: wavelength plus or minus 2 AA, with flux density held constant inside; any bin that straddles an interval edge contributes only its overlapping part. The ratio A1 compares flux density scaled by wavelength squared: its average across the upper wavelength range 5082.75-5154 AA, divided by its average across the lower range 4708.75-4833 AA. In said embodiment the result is 1.4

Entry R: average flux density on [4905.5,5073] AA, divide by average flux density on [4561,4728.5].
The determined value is 1.11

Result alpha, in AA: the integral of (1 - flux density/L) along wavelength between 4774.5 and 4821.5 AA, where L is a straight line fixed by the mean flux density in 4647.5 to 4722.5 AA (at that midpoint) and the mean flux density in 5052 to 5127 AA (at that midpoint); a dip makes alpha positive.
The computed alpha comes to 7.7 AA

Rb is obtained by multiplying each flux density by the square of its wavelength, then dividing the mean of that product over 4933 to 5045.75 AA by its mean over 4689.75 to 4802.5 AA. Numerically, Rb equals 1.21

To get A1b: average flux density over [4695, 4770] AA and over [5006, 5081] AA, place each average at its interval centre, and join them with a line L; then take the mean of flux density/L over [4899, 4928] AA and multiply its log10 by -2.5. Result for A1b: -0.17 mag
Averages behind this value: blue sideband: 2.08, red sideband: 2.15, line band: 2.48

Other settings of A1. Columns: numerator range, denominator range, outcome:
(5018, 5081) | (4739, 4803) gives 1.34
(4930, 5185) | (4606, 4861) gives 1.31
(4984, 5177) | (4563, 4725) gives 1.30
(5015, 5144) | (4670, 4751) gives 1.27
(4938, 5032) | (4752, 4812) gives 1.33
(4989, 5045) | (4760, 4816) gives 1.31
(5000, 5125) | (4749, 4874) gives 1.36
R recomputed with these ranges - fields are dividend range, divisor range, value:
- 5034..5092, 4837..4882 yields 1.26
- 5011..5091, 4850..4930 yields 1.03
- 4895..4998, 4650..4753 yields 1.14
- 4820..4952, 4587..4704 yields 1.09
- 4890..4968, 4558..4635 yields 1.17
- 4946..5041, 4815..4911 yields 1.09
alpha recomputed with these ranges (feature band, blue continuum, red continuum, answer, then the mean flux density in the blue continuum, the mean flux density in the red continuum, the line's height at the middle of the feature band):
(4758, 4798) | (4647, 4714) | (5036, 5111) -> 8.3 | 2.02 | 2.28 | 2.08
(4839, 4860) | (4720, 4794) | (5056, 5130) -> 3.1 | 1.94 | 2.32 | 2.04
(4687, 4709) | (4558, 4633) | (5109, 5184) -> -0.3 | 2.1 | 2.23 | 2.12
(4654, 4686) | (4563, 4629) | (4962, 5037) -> 2.1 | 2.1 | 2.03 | 2.09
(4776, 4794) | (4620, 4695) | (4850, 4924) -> 3.2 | 1.99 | 2.07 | 2.04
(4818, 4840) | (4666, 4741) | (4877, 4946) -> 3.6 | 2.05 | 2.41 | 2.27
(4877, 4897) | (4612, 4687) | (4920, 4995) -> 2.7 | 2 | 2.39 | 2.3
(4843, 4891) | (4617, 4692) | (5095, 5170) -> 7.3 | 2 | 2.37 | 2.16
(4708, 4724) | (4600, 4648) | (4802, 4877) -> -0.9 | 2.04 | 1.81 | 1.94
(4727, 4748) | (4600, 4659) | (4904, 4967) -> -0.3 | 2.03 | 2.51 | 2.2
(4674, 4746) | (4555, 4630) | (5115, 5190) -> 2.1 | 2.11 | 2.2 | 2.13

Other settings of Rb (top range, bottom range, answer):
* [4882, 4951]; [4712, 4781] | 1.35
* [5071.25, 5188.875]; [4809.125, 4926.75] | 1.24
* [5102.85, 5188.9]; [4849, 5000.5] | 1.08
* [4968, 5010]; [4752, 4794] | 1.32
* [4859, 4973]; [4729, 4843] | 1.28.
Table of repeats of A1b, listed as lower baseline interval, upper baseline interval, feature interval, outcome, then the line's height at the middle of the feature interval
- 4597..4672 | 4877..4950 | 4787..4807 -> 0.206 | 2.28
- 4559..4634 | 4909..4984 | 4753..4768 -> 0.207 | 2.26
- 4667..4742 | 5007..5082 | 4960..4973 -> 0.111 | 2.13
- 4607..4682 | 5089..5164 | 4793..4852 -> 0.181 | 2.16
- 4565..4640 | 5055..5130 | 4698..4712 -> -0.013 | 2.13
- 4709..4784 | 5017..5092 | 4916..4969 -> -0.187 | 2.13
